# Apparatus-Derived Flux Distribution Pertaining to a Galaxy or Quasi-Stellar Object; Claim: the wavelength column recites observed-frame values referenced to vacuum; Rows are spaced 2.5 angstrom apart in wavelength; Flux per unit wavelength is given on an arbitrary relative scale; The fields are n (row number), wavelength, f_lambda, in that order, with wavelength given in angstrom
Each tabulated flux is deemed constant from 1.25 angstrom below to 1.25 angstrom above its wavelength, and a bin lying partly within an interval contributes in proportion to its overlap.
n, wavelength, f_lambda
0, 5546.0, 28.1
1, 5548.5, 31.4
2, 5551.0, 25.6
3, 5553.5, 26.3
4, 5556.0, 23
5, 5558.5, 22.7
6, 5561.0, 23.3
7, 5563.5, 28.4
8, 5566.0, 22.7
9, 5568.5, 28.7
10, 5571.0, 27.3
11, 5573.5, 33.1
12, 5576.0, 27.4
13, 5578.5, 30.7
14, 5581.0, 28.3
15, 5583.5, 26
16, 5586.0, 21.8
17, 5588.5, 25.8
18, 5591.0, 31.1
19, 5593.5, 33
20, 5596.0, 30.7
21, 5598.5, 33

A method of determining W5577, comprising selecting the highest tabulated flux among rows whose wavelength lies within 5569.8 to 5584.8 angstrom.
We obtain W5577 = 33.1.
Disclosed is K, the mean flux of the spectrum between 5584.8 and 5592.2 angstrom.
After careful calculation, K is 26.2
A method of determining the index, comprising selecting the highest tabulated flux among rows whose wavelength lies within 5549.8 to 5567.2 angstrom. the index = 28.4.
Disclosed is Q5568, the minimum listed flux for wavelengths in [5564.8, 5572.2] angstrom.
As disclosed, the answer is 22.7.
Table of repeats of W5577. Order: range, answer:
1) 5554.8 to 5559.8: 23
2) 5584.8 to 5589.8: 25.8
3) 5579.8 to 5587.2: 28.3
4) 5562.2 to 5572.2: 28.7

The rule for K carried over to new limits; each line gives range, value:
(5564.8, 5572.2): 26.3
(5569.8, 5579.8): 29.6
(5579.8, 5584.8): 27.1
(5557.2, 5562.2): 23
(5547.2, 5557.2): 26.6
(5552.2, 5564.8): 24.7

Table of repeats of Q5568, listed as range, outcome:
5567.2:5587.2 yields 21.8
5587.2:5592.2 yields 25.8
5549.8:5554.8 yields 25.6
